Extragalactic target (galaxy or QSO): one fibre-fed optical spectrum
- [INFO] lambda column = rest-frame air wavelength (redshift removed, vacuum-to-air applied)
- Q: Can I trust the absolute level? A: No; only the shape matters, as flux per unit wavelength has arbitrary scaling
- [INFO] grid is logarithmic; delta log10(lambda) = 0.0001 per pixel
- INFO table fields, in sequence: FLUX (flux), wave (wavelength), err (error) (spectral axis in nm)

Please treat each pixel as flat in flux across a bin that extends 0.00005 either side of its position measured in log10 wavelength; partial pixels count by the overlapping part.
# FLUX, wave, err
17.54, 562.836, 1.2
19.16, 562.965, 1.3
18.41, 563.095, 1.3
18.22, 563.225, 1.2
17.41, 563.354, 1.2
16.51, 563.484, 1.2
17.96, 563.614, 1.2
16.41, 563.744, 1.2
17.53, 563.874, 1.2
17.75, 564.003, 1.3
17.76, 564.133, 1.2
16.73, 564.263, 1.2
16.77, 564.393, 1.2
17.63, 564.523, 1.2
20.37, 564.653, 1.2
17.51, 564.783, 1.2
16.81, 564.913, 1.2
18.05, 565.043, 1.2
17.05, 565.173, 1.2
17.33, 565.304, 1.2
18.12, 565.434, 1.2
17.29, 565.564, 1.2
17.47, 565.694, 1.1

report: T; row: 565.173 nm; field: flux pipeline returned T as 17.05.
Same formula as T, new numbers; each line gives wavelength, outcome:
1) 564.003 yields 17.75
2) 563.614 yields 17.96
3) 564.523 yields 17.63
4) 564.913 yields 16.81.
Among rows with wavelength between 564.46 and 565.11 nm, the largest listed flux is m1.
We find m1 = 20.37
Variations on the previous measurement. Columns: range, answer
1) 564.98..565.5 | 18.12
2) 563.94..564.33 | 17.76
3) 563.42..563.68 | 17.96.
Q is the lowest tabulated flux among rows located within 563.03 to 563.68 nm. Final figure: 16.51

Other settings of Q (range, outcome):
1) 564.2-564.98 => 16.73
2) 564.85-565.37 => 16.81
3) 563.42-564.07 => 16.41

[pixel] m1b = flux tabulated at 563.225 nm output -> 18.22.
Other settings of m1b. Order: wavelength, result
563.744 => 16.41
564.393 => 16.77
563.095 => 18.41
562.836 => 17.54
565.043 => 18.05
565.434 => 18.12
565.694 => 17.47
